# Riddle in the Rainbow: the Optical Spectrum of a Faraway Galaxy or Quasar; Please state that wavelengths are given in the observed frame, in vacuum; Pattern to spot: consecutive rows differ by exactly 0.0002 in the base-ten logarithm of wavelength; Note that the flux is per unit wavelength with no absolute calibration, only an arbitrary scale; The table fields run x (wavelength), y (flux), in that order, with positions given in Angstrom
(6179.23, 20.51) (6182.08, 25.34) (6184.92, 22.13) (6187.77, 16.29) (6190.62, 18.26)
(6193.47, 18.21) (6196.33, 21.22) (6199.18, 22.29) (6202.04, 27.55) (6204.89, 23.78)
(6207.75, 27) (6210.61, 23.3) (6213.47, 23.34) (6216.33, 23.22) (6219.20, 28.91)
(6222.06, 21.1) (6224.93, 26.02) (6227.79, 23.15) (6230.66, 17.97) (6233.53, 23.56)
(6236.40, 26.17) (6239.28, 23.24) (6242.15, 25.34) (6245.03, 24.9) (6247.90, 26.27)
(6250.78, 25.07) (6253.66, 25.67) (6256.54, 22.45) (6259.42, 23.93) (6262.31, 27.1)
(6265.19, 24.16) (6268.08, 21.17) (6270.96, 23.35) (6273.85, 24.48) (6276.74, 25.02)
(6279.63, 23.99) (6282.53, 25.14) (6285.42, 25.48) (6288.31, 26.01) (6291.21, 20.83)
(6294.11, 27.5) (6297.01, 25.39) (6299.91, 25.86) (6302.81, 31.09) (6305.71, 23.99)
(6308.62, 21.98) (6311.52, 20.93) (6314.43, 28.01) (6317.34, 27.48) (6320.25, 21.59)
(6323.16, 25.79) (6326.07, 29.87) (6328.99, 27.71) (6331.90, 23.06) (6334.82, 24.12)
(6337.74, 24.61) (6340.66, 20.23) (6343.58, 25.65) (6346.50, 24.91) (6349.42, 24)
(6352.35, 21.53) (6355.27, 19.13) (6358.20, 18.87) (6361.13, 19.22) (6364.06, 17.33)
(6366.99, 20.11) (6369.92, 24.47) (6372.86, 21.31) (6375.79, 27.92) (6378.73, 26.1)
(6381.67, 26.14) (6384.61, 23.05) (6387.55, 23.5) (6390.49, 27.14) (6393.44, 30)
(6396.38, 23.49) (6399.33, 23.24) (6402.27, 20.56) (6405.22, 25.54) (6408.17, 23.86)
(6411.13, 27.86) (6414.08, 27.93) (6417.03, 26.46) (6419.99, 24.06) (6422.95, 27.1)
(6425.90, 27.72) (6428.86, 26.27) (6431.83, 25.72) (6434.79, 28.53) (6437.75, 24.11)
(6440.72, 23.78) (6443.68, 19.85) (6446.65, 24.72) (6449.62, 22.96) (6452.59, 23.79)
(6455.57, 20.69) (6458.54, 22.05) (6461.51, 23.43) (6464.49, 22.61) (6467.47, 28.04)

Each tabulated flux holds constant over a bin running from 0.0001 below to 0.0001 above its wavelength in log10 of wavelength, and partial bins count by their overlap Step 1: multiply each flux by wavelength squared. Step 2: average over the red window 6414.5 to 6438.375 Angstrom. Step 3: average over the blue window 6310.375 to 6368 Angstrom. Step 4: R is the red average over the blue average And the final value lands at 1.17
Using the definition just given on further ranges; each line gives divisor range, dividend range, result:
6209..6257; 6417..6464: 1.08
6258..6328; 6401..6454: 1.04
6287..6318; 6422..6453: 1.03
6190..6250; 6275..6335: 1.10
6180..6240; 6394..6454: 1.16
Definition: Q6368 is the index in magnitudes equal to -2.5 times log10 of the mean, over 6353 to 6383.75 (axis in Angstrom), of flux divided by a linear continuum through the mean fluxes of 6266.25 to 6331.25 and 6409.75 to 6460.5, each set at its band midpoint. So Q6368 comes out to 0.14 mag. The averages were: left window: 25.1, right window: 24.9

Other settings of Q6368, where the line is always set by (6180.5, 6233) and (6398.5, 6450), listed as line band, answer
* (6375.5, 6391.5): -0.034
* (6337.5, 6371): 0.132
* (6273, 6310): -0.067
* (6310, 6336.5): -0.061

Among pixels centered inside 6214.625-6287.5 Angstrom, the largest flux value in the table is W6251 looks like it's 28.91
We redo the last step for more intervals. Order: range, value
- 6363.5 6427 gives 30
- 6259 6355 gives 31.09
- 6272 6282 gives 25.02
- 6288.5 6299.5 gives 27.5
